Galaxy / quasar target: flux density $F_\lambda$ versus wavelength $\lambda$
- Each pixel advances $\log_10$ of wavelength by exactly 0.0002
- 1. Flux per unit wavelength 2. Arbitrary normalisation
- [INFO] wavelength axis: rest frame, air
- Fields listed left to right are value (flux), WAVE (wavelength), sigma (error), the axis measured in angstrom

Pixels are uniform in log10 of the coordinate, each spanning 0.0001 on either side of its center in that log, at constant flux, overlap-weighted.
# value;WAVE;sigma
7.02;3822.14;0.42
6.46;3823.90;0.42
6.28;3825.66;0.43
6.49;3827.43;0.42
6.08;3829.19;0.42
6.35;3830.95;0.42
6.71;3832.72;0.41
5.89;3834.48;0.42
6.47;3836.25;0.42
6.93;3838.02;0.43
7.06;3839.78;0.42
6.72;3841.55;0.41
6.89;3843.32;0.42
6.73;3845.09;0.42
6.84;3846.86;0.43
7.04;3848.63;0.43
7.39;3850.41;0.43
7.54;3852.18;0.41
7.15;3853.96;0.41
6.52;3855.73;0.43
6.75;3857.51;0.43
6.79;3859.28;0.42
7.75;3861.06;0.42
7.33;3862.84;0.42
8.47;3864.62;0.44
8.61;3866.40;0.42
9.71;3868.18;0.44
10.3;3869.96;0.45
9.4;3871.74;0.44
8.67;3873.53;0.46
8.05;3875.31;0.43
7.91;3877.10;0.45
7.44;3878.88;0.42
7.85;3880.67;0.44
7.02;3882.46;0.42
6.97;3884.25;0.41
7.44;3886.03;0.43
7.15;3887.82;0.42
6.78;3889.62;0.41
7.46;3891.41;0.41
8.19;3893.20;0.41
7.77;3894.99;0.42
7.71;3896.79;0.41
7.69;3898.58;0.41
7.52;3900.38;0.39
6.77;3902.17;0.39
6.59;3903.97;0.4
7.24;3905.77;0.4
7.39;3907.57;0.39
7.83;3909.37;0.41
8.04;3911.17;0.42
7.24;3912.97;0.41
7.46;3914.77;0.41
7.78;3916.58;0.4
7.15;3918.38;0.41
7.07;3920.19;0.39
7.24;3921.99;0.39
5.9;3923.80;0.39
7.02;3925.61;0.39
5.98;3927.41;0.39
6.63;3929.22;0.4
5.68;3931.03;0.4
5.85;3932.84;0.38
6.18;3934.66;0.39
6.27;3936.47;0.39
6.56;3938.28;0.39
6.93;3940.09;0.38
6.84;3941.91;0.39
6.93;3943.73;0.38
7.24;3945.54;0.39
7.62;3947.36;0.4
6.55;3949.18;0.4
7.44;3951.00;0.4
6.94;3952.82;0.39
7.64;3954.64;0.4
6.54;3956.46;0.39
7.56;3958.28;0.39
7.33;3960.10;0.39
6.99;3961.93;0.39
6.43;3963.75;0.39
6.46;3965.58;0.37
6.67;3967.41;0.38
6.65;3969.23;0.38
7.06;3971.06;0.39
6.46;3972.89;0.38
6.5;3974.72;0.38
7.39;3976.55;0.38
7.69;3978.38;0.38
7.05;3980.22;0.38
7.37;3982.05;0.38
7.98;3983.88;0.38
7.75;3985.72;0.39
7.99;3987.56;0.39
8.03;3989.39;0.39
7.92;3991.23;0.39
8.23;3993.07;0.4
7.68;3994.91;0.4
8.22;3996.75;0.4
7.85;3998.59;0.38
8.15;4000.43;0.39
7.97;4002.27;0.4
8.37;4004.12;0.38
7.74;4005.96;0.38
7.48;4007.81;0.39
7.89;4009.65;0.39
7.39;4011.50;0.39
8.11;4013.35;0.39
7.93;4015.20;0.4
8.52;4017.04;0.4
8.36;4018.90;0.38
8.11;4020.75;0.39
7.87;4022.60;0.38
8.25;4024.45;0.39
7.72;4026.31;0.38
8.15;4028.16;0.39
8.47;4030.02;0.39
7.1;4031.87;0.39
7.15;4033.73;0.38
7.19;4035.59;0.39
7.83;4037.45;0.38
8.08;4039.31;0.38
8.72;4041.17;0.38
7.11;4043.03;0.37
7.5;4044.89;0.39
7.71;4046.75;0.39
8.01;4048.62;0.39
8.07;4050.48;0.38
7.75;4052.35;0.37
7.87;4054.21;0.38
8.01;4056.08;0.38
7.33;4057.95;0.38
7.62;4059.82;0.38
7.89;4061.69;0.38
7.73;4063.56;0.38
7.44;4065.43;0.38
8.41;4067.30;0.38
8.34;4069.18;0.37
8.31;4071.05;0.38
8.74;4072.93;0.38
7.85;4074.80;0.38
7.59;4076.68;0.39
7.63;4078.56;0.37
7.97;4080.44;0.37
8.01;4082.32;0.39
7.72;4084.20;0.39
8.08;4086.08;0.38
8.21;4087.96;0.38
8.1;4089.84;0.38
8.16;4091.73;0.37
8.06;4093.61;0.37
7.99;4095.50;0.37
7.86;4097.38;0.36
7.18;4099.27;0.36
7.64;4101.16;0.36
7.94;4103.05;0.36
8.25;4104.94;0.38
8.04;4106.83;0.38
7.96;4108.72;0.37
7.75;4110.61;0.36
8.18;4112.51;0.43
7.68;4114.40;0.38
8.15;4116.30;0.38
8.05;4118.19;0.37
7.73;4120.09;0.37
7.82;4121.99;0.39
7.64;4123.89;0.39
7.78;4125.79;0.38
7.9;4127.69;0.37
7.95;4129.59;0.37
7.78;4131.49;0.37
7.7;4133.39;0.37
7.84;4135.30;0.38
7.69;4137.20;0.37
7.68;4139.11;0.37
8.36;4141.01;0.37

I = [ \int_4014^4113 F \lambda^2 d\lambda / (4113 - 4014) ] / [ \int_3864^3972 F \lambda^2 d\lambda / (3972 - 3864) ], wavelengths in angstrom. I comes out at 1.17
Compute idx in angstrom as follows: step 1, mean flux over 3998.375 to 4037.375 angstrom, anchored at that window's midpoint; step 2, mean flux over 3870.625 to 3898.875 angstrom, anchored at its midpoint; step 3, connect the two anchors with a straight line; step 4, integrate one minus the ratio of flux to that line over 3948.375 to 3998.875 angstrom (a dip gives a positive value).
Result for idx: 3.5 angstrom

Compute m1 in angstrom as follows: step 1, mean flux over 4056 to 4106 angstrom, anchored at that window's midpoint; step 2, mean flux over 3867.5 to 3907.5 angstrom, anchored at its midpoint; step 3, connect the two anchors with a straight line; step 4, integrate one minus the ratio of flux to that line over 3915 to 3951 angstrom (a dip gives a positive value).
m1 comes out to 5.0 angstrom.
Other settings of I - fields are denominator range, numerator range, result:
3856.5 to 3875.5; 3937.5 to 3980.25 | 0.88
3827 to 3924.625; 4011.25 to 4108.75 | 1.18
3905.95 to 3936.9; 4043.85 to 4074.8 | 1.23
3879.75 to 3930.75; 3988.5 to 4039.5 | 1.16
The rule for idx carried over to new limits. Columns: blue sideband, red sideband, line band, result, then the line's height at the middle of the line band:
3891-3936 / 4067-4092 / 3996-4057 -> -1.2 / 7.75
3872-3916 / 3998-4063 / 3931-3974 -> 4.9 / 7.68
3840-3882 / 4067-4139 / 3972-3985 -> 1.0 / 7.82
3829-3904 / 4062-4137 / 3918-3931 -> 1.6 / 7.55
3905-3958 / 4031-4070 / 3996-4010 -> -1.0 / 7.43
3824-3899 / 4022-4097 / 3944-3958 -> 0.9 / 7.61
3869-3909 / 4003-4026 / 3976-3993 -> 0.4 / 7.92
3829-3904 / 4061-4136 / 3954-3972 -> 1.7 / 7.64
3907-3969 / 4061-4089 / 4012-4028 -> -1.1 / 7.56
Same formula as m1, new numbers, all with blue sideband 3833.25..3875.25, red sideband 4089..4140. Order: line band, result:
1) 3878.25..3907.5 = 0.9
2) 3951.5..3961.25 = 0.6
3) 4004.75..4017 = -0.1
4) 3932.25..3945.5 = 1.8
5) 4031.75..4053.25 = 0.2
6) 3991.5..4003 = -0.4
